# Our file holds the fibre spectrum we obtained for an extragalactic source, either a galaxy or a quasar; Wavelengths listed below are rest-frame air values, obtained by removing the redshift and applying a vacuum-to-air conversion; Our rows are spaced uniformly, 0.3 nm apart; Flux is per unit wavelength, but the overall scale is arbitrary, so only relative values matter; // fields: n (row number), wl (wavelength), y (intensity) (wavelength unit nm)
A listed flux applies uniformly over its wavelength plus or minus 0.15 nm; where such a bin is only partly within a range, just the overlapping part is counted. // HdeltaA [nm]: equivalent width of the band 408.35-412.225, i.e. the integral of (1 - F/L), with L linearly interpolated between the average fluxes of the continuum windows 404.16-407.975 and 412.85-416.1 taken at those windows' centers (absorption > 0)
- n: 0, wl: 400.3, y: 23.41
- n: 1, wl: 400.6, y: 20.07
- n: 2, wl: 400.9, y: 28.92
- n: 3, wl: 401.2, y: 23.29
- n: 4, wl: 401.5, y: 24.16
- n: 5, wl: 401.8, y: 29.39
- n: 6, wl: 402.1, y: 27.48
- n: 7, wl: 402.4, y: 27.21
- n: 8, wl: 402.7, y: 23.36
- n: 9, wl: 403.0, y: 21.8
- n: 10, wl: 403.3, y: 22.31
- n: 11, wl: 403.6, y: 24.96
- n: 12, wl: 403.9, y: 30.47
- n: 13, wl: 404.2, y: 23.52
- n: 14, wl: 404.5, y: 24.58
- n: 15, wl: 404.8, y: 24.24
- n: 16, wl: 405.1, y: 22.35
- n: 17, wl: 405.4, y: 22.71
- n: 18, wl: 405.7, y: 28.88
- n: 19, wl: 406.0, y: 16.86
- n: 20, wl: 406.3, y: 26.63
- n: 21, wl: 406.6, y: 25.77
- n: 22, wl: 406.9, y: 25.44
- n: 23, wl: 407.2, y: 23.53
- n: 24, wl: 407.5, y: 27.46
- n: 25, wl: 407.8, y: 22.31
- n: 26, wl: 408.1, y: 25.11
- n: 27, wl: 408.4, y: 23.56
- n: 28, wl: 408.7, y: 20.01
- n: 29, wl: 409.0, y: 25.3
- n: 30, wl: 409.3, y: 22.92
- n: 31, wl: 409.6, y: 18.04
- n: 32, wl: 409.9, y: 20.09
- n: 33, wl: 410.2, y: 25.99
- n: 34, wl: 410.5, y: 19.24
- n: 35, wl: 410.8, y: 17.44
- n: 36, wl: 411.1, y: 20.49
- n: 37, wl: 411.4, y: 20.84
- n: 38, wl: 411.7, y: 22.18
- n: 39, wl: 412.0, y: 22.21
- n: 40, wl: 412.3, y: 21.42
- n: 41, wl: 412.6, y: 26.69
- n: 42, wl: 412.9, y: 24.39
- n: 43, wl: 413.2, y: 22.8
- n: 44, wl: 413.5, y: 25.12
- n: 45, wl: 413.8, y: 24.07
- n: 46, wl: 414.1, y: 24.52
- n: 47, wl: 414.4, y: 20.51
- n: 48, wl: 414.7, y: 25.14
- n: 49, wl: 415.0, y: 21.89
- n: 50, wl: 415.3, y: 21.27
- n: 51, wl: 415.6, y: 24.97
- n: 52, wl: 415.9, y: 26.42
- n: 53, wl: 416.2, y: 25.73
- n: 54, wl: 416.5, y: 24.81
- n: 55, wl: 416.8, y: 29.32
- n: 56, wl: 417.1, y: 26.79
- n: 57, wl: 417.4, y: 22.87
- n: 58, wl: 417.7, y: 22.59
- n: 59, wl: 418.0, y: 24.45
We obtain 0.42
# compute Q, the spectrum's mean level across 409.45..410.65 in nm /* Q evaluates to 20.8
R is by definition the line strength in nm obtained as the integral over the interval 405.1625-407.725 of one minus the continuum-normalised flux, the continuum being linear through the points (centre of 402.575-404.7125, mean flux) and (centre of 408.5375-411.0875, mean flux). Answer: -0.180 nm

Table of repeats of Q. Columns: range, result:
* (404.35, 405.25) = 23.7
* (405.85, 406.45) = 21.7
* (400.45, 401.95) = 25.2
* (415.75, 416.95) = 26.6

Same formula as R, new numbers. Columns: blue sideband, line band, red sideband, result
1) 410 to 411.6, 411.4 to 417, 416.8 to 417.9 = -0.27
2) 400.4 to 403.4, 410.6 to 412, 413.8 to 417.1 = 0.24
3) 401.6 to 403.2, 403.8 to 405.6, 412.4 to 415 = 0.05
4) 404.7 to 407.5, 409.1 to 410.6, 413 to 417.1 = 0.18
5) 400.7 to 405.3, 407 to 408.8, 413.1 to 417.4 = 0.08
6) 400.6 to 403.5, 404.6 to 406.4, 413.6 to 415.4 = 0.07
